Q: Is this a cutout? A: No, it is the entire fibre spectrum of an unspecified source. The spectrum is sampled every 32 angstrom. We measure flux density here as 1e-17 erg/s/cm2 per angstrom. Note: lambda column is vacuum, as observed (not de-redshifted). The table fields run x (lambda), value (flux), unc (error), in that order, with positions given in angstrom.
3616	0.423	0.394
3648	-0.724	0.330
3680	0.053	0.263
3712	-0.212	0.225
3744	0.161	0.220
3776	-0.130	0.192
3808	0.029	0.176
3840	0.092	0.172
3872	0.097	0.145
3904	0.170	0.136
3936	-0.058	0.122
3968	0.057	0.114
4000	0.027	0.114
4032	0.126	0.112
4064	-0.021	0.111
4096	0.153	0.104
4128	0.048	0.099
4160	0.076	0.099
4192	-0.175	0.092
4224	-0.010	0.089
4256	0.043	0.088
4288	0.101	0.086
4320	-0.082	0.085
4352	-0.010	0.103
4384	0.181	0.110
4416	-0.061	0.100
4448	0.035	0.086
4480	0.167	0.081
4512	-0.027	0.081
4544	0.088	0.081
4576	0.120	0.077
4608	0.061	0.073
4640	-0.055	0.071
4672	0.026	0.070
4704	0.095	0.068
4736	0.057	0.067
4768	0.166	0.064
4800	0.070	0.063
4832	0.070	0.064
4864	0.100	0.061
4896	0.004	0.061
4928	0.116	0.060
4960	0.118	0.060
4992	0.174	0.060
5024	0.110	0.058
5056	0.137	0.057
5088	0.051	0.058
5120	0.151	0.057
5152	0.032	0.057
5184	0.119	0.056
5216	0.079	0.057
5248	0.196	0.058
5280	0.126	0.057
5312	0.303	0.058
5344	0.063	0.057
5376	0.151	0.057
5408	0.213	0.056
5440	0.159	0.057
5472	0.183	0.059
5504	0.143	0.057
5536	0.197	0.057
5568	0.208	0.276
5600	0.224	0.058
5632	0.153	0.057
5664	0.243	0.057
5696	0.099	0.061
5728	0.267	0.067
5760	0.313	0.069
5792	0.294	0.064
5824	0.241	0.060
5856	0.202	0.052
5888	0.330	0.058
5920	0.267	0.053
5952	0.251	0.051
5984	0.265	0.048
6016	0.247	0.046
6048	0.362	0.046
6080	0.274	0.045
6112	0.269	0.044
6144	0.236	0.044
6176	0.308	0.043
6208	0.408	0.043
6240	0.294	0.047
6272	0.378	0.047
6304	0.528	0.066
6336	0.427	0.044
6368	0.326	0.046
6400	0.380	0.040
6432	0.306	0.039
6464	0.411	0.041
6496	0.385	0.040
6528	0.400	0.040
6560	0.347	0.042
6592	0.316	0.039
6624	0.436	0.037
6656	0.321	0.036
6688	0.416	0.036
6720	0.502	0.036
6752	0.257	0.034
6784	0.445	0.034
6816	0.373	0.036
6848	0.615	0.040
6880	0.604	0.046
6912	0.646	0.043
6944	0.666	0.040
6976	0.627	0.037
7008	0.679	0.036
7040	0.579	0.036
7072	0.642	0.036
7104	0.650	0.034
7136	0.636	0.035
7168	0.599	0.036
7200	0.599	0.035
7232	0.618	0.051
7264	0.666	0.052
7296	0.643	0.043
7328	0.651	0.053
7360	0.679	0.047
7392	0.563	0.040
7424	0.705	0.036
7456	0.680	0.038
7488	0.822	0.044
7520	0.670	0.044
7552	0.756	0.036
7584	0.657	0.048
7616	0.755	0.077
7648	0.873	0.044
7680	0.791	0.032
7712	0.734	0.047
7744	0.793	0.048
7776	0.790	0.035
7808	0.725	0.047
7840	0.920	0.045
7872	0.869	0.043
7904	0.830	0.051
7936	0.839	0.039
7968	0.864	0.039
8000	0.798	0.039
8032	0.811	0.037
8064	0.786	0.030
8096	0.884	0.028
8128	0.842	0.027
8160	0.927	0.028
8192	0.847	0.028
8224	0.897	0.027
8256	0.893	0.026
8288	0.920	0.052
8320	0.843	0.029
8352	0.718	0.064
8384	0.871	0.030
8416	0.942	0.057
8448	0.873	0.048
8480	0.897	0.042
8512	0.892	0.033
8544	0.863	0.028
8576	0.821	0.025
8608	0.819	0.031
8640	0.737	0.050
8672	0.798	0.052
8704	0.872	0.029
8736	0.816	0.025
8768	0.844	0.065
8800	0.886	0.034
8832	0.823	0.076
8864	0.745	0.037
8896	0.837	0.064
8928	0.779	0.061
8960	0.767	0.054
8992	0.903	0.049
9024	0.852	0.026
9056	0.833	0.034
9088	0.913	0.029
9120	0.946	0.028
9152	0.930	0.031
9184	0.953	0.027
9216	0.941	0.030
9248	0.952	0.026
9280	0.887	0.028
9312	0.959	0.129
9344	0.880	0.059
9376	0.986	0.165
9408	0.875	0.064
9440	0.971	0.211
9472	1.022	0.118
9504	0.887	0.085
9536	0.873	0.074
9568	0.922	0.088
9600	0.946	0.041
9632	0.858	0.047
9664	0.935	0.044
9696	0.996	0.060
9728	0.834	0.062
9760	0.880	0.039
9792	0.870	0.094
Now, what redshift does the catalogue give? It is 0.72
